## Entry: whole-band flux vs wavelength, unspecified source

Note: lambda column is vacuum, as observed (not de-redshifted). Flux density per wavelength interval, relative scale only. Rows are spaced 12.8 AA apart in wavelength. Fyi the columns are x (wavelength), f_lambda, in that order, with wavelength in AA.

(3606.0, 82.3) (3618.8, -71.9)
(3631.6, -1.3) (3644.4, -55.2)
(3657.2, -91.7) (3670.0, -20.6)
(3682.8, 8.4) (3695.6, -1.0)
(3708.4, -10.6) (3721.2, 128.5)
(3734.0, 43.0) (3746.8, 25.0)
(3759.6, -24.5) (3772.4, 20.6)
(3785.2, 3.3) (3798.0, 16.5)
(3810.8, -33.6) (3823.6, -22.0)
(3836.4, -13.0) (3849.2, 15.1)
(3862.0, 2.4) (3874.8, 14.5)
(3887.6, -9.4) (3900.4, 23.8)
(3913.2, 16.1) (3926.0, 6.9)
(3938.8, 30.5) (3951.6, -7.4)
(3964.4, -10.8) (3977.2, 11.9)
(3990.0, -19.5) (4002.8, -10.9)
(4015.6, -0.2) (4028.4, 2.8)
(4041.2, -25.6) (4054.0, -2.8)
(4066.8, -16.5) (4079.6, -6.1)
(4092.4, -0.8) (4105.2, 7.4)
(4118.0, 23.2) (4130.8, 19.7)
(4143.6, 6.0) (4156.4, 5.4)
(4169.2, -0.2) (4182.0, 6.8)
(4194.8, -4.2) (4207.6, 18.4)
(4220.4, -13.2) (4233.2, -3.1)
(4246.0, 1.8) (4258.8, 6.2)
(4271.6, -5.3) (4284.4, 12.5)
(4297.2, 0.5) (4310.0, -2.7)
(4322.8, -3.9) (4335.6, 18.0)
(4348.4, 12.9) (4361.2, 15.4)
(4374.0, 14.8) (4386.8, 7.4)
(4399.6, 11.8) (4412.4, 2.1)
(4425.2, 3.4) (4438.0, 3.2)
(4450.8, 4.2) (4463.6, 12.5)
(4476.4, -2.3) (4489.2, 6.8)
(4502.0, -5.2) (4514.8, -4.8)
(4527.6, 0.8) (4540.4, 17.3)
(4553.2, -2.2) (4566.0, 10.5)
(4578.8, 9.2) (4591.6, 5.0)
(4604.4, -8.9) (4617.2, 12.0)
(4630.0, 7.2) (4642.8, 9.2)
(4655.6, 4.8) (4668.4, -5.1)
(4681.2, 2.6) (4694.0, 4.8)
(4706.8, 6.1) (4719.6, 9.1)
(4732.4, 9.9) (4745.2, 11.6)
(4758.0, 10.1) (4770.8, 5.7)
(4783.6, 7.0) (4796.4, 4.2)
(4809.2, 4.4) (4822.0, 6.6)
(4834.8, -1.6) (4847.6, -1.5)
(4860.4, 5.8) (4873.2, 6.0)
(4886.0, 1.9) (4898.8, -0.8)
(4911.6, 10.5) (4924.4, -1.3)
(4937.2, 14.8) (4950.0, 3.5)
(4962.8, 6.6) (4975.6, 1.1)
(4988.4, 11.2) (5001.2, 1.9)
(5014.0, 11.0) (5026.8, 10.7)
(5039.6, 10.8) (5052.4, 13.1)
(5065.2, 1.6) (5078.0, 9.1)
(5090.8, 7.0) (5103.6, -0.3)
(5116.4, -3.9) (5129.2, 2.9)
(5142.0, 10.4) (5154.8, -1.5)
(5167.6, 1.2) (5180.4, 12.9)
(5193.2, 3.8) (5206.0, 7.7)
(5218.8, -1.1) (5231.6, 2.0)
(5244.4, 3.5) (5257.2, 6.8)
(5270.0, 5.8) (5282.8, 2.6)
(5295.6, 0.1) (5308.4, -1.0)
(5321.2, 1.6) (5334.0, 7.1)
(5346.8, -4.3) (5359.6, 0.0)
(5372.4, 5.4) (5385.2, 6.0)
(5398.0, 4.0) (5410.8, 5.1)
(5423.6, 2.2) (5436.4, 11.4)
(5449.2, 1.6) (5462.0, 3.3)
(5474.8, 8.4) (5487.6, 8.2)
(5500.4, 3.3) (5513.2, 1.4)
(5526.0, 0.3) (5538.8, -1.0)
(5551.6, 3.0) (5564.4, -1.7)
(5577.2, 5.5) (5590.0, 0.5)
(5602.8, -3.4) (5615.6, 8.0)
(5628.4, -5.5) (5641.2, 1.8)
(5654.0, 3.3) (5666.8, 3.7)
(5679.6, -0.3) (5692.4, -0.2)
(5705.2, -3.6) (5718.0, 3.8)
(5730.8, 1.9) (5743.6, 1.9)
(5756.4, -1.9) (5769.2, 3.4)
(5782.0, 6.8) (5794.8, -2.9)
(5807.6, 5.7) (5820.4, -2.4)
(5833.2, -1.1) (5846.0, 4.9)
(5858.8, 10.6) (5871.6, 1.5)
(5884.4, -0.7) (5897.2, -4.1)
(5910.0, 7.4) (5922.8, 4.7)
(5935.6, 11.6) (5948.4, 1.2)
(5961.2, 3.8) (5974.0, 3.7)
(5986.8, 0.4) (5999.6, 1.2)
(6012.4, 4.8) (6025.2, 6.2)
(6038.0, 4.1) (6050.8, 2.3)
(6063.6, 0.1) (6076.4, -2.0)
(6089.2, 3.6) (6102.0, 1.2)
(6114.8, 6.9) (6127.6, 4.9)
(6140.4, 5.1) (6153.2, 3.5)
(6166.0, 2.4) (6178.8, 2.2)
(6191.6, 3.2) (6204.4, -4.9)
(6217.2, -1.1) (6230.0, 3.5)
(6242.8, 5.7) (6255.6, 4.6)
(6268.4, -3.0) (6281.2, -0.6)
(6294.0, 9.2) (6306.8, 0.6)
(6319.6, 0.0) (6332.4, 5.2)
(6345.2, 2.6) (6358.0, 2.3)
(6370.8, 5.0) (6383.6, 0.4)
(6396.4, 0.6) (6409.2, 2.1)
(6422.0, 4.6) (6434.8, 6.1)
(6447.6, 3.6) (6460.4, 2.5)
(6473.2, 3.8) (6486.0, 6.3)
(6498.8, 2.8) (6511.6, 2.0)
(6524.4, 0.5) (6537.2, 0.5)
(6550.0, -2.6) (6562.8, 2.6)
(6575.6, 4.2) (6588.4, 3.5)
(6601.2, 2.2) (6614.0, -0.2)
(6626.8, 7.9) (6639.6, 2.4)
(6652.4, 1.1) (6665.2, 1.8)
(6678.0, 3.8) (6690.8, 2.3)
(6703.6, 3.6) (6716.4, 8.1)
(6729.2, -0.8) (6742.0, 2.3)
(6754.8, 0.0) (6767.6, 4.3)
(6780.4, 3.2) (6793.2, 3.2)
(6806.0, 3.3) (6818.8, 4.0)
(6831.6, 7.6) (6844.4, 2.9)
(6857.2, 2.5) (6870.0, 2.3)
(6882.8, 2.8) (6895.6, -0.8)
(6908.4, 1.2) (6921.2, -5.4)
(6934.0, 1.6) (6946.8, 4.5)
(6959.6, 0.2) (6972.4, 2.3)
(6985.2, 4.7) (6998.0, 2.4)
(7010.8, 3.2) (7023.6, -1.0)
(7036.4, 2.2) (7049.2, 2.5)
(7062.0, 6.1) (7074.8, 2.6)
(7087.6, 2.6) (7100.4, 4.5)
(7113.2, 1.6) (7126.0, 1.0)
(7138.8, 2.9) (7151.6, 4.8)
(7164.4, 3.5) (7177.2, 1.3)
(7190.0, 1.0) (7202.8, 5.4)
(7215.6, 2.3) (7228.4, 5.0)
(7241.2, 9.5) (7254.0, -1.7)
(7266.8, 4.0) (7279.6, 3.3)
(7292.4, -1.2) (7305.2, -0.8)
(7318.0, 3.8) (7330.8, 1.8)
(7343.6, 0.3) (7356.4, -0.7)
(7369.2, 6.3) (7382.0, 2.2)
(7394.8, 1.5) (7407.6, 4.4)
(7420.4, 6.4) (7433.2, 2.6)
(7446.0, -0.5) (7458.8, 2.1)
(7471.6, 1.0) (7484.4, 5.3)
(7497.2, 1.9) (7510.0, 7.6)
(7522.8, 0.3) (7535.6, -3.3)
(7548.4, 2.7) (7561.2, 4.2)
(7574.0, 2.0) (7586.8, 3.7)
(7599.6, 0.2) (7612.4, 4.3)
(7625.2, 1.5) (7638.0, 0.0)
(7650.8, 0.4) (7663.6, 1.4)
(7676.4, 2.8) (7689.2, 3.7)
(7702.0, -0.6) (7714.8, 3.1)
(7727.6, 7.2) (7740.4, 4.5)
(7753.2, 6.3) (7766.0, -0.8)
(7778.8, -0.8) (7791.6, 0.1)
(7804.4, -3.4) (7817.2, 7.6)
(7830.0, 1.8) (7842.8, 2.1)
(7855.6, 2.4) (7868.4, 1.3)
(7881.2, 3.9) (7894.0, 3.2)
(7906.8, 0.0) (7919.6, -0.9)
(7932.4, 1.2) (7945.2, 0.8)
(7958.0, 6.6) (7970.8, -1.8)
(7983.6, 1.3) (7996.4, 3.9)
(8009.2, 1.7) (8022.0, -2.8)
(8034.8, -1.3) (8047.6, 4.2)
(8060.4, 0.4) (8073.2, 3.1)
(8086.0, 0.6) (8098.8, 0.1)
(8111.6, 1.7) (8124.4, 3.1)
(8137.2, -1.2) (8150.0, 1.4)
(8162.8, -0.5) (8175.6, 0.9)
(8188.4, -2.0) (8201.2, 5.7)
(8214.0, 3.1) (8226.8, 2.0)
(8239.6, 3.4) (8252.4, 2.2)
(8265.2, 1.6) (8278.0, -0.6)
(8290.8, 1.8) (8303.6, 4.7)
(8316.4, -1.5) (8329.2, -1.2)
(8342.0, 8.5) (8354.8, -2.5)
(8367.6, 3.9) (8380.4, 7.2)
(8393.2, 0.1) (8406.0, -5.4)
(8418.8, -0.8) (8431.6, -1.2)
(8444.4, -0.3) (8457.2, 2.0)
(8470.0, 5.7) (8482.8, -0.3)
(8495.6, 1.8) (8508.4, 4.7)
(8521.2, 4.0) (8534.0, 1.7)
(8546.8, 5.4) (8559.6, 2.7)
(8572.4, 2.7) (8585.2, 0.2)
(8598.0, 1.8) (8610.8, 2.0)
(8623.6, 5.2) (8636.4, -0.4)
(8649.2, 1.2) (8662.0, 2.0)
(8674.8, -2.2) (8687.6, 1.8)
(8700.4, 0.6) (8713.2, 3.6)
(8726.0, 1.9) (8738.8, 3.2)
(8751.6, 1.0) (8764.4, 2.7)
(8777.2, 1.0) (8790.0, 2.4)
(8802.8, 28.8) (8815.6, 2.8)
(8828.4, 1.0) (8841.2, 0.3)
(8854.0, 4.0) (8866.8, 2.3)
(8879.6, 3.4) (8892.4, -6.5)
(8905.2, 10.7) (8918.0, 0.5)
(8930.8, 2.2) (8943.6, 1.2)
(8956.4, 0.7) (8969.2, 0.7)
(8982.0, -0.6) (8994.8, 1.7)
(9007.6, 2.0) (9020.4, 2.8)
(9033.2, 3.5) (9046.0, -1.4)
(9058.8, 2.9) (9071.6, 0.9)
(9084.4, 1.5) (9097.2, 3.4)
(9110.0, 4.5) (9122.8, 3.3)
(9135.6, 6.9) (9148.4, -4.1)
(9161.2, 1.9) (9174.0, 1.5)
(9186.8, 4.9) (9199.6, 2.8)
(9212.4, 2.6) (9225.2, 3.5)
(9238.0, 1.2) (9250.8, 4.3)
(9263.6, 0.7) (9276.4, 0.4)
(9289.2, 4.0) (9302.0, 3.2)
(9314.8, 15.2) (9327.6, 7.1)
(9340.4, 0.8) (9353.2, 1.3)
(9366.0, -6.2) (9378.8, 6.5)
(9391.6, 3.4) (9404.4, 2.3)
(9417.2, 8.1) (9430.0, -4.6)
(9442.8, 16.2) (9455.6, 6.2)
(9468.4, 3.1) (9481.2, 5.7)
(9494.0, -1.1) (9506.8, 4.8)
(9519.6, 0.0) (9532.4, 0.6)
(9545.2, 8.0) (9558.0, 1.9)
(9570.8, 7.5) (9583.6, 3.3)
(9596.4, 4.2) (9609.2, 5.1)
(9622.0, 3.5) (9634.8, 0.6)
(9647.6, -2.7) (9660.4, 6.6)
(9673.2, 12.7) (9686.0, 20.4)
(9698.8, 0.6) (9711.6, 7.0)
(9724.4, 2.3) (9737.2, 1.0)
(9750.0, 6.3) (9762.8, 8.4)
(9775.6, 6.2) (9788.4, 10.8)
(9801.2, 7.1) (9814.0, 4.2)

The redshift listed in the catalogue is 1.361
